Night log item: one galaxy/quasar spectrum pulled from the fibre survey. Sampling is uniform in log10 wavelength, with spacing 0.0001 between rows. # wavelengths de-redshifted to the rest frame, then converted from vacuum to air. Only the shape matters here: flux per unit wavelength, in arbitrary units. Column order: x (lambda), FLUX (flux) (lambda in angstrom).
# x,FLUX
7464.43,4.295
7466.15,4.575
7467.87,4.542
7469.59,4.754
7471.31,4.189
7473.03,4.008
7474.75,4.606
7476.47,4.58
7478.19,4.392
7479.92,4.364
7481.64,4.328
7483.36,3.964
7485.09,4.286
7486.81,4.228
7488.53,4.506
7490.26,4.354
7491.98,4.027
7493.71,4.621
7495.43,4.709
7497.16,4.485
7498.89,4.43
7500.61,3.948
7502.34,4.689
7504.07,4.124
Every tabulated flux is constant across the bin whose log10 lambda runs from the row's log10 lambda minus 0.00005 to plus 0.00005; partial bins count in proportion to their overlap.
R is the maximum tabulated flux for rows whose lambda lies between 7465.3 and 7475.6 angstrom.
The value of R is 4.754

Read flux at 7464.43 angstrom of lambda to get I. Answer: 4.295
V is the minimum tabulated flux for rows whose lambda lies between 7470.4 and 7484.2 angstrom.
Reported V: 3.964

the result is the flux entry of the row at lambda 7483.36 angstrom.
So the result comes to 3.964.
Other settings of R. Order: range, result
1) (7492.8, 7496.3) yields 4.709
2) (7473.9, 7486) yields 4.606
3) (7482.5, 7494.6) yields 4.621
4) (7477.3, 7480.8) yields 4.392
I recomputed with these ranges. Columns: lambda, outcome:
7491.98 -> 4.027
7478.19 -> 4.392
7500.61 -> 3.948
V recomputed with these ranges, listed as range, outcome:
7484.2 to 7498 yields 4.027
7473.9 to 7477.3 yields 4.58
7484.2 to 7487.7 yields 4.228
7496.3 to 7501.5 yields 3.948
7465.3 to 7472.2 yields 4.189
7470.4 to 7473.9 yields 4.008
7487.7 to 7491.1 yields 4.354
